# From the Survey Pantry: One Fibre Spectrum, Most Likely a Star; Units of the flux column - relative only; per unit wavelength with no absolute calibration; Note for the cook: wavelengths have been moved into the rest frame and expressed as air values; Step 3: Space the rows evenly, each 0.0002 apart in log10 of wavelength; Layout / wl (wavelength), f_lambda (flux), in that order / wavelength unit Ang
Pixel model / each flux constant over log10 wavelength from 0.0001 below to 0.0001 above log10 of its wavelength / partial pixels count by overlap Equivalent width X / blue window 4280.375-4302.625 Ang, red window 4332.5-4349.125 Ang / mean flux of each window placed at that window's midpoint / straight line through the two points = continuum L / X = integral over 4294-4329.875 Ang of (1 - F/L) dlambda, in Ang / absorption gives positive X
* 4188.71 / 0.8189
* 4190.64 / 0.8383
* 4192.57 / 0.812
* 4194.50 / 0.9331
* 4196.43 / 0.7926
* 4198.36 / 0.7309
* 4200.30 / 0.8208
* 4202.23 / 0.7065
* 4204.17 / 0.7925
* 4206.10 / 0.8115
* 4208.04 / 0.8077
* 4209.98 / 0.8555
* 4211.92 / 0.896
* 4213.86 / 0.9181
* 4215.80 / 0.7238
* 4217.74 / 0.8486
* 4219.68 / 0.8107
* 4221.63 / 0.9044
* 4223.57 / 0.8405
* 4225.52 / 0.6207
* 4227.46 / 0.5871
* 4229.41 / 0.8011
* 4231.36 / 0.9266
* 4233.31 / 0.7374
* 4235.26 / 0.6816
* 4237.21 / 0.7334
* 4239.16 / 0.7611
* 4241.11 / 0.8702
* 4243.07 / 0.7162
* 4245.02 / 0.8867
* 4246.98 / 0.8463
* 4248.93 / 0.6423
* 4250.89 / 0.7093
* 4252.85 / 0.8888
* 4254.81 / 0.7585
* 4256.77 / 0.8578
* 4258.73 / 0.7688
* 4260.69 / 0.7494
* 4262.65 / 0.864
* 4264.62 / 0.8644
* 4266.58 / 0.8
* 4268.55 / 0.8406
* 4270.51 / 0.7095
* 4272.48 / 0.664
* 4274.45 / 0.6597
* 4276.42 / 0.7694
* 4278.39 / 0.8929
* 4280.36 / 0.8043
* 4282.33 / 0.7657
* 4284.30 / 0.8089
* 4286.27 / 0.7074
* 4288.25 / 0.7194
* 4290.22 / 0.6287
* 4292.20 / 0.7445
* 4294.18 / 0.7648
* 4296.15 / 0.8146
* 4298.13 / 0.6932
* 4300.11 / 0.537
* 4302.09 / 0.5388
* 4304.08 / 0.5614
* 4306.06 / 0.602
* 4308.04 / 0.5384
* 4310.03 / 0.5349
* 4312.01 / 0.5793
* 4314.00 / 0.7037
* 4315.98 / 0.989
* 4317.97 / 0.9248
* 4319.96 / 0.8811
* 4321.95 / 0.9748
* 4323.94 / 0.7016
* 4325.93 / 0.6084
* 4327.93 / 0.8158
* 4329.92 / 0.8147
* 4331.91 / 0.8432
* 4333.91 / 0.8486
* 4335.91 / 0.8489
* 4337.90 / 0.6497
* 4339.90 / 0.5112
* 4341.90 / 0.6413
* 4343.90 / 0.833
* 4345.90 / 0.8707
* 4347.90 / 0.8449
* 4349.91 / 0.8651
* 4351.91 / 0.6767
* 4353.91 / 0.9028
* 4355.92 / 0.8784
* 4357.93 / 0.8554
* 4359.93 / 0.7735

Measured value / 1.0 Ang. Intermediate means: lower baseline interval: 0.71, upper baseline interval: 0.759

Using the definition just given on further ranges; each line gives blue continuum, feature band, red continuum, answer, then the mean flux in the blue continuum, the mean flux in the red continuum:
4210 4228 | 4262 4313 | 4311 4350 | 5.5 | 0.803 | 0.786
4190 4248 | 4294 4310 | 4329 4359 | 3.5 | 0.8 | 0.792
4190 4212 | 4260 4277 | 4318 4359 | 0.8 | 0.813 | 0.796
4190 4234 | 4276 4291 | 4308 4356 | 0.4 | 0.805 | 0.774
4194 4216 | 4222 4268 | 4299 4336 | 0.2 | 0.817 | 0.726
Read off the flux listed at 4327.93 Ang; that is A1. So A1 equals 0.8158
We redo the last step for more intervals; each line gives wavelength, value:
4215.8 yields 0.7238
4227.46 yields 0.5871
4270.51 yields 0.7095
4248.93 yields 0.6423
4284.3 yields 0.8089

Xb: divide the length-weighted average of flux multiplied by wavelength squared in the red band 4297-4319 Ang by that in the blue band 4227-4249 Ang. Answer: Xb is 0.88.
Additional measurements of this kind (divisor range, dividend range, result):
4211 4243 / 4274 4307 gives 0.92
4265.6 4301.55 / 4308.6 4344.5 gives 1.05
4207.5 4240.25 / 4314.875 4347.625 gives 1.06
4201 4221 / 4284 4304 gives 0.87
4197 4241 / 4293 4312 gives 0.82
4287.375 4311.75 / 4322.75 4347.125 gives 1.20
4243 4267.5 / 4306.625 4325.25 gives 0.97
